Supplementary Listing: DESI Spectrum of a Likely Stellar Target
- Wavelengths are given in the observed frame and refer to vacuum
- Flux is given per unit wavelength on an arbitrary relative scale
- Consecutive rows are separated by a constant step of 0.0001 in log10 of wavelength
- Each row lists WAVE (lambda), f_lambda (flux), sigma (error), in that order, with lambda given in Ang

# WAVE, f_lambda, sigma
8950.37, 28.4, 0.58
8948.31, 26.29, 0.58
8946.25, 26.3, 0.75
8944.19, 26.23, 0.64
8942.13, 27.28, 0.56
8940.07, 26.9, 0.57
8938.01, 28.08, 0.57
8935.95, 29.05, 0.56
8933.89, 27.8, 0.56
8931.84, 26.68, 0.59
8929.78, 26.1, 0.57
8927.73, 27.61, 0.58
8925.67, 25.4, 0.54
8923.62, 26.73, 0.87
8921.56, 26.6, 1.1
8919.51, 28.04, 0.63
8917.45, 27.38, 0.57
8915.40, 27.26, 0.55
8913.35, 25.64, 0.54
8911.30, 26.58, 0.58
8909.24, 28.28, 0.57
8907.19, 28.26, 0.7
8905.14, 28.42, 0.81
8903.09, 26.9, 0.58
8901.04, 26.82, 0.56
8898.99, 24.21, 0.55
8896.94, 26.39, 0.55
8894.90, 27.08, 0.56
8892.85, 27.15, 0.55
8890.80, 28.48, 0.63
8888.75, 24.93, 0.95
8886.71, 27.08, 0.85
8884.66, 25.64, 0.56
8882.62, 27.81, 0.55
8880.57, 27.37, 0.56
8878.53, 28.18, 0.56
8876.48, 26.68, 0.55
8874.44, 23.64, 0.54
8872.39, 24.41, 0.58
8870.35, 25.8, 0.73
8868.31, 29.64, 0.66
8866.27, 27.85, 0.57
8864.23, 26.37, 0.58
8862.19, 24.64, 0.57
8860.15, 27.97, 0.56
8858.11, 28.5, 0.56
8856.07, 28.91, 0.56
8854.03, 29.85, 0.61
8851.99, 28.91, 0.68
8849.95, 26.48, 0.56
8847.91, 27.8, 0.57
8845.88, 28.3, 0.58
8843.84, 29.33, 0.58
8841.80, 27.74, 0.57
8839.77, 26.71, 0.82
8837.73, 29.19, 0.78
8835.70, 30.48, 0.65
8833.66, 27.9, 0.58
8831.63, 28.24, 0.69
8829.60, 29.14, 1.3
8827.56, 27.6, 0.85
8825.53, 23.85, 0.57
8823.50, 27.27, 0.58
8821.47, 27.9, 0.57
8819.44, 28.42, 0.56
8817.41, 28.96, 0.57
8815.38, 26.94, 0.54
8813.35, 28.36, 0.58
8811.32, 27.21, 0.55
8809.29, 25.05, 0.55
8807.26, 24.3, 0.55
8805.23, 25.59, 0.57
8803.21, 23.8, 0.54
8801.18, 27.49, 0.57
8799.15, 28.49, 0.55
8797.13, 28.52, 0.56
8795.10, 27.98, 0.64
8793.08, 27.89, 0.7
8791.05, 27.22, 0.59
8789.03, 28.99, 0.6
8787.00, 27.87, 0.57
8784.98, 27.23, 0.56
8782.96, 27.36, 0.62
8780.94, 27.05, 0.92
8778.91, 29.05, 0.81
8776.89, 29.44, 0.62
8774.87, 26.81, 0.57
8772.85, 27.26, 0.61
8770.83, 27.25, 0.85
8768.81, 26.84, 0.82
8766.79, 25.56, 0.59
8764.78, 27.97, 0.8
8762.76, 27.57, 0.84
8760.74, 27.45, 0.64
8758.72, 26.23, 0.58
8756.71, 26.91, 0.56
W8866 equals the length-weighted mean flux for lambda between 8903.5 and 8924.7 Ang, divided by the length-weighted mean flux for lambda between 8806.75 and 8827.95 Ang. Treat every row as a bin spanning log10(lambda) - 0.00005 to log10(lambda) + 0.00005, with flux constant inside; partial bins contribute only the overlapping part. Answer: 1.0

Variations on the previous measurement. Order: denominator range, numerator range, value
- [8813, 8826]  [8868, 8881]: 0.96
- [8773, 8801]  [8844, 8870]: 1.00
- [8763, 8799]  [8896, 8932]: 0.97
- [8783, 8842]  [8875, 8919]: 0.98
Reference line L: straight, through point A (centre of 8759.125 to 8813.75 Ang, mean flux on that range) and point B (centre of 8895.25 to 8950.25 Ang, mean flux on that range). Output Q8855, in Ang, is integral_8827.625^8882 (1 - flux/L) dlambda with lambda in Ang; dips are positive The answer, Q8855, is -1.2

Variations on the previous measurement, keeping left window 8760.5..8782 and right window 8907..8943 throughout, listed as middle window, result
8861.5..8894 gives 0.76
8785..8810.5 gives 0.45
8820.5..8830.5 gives 0.09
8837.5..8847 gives -0.29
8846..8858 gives -0.47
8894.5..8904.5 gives 0.34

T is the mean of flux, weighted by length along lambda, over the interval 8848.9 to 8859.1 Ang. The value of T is 28.5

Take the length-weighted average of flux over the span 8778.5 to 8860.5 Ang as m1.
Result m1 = 27.7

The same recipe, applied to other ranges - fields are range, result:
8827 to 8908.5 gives 27.4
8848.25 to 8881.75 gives 27.2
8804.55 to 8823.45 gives 27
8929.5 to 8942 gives 27.5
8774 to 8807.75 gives 27.4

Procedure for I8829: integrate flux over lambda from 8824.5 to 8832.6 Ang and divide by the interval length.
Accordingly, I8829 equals 27.2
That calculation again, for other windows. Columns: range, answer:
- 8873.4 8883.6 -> 26.7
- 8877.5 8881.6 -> 27.7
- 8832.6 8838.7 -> 29.2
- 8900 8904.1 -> 26.8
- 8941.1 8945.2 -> 26.7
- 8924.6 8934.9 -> 26.7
